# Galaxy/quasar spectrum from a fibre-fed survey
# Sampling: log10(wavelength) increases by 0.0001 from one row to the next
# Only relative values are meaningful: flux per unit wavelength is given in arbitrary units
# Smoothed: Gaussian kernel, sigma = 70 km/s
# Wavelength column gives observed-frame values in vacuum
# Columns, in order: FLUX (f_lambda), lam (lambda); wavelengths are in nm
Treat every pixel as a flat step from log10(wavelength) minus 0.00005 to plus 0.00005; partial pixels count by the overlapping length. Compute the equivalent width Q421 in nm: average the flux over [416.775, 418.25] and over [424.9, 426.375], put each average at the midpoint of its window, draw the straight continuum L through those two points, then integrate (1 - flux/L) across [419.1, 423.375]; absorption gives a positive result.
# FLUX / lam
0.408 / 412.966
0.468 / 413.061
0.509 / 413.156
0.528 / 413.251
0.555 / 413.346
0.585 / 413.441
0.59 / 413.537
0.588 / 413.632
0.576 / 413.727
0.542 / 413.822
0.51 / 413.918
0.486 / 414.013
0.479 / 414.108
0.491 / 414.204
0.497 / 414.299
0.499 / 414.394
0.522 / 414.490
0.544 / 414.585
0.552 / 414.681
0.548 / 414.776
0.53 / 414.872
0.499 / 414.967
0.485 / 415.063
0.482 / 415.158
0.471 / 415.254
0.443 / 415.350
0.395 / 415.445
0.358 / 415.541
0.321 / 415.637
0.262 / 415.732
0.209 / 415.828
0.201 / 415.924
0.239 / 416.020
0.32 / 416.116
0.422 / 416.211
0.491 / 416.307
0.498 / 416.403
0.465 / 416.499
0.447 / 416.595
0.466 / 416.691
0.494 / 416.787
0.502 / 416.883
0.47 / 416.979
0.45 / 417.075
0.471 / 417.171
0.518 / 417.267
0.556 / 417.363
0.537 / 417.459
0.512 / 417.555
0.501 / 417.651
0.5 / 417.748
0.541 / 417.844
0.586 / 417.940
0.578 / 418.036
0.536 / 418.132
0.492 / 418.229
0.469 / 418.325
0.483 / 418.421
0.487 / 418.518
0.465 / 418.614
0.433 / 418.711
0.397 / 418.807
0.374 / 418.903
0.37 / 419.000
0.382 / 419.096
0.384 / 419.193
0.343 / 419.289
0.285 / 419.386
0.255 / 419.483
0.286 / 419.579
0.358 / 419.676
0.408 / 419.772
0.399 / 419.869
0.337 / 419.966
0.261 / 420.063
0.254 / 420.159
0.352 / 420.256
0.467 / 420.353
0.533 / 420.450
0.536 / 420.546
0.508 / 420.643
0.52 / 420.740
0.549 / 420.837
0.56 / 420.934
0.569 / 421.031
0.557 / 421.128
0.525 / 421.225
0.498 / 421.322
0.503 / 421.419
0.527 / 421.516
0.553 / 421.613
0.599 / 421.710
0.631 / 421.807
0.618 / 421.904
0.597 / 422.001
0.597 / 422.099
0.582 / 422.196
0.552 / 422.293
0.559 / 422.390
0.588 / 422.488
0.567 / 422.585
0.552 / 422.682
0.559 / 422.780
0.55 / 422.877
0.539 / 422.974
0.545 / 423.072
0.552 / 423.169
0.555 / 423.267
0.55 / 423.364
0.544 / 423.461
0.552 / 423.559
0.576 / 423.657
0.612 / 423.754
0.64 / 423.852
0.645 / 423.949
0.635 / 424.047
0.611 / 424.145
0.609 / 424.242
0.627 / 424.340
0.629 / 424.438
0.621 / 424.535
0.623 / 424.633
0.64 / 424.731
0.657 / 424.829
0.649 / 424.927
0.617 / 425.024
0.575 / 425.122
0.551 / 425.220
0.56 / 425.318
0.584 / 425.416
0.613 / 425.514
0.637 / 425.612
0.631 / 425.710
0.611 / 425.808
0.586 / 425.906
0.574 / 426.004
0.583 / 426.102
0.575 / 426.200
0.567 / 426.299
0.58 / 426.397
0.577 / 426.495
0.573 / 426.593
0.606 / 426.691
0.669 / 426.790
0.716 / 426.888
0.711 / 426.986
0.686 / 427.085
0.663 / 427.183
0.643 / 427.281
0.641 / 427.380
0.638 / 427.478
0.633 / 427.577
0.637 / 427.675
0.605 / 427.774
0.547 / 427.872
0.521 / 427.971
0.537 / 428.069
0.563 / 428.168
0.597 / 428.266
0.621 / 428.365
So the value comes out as 0.49 nm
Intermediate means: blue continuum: 0.516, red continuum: 0.593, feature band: 0.49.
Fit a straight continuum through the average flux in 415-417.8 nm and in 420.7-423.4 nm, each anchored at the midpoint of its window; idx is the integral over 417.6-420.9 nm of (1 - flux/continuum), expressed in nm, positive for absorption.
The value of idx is 0.42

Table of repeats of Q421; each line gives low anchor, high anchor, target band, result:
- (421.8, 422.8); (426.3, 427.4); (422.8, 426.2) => 0.07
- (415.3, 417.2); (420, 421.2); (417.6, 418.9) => -0.19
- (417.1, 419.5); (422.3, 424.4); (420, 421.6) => 0.12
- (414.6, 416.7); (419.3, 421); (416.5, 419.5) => -0.39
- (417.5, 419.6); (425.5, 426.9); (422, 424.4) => -0.18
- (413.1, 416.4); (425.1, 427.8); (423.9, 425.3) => -0.07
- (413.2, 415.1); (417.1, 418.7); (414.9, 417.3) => 0.48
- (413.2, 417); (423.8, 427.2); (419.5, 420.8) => 0.34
